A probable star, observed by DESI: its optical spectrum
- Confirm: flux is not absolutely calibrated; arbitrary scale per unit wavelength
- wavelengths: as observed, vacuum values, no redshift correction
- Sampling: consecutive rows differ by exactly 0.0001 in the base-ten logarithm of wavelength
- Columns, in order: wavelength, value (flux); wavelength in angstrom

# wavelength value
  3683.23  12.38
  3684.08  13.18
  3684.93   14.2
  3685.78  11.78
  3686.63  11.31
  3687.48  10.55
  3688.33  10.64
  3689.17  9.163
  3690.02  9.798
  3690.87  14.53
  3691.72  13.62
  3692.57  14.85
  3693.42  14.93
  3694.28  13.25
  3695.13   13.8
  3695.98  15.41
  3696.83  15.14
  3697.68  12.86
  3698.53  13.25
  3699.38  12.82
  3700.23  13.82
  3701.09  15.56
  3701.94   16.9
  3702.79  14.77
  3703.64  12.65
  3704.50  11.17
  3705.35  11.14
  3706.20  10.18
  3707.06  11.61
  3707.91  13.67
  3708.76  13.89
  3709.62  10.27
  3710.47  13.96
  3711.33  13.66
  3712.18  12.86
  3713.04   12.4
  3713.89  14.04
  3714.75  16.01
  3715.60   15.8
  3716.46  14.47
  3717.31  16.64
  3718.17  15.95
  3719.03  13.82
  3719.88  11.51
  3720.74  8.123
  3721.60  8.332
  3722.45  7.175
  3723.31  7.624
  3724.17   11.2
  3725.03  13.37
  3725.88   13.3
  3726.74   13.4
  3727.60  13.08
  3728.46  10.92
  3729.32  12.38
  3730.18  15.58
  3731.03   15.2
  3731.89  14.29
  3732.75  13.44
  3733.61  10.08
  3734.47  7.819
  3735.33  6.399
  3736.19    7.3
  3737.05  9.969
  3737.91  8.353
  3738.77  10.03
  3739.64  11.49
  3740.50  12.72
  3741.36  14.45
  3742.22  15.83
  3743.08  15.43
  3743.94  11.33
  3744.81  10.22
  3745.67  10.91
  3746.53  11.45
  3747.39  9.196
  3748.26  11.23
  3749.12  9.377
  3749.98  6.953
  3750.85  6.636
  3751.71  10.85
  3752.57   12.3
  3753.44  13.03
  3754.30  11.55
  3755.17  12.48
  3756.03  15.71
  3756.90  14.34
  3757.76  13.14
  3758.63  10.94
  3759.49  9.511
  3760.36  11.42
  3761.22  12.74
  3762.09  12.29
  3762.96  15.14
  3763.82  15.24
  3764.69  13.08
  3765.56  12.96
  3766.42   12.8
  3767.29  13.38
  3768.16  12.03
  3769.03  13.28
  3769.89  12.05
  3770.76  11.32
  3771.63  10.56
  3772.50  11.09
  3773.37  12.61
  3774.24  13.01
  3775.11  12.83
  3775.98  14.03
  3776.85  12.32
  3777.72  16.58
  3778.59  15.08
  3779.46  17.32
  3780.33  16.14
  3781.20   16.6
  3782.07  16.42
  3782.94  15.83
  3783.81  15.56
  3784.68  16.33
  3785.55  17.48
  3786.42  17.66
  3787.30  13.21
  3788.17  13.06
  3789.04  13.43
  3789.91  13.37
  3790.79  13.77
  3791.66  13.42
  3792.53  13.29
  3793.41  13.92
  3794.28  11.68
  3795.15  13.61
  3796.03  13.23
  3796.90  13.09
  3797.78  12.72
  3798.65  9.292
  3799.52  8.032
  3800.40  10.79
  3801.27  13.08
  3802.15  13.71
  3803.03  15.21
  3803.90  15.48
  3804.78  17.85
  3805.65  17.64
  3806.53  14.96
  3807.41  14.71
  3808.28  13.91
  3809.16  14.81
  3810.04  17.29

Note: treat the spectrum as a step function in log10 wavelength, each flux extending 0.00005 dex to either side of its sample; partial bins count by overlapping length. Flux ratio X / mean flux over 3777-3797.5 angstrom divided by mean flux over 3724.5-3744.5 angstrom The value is 1.23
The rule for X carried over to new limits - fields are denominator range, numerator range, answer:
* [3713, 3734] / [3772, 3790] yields 1.16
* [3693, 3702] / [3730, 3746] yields 0.81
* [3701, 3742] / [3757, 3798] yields 1.11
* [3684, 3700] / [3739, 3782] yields 0.98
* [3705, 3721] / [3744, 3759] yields 0.85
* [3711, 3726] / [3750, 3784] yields 1.04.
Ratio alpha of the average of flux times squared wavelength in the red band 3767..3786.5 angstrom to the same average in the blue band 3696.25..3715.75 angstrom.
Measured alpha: 1.11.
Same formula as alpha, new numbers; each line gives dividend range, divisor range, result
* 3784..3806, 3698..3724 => 1.13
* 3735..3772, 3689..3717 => 0.89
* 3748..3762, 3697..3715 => 0.89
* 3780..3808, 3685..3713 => 1.15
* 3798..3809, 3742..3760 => 1.23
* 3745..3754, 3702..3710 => 0.85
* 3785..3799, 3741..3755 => 1.23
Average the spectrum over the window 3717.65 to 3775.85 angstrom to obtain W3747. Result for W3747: 11.8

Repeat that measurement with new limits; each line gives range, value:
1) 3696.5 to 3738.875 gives 12.4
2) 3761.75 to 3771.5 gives 13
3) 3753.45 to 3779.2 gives 12.9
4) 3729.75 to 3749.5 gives 11.4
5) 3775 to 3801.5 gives 14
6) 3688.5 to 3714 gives 13.2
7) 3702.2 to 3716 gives 13.1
